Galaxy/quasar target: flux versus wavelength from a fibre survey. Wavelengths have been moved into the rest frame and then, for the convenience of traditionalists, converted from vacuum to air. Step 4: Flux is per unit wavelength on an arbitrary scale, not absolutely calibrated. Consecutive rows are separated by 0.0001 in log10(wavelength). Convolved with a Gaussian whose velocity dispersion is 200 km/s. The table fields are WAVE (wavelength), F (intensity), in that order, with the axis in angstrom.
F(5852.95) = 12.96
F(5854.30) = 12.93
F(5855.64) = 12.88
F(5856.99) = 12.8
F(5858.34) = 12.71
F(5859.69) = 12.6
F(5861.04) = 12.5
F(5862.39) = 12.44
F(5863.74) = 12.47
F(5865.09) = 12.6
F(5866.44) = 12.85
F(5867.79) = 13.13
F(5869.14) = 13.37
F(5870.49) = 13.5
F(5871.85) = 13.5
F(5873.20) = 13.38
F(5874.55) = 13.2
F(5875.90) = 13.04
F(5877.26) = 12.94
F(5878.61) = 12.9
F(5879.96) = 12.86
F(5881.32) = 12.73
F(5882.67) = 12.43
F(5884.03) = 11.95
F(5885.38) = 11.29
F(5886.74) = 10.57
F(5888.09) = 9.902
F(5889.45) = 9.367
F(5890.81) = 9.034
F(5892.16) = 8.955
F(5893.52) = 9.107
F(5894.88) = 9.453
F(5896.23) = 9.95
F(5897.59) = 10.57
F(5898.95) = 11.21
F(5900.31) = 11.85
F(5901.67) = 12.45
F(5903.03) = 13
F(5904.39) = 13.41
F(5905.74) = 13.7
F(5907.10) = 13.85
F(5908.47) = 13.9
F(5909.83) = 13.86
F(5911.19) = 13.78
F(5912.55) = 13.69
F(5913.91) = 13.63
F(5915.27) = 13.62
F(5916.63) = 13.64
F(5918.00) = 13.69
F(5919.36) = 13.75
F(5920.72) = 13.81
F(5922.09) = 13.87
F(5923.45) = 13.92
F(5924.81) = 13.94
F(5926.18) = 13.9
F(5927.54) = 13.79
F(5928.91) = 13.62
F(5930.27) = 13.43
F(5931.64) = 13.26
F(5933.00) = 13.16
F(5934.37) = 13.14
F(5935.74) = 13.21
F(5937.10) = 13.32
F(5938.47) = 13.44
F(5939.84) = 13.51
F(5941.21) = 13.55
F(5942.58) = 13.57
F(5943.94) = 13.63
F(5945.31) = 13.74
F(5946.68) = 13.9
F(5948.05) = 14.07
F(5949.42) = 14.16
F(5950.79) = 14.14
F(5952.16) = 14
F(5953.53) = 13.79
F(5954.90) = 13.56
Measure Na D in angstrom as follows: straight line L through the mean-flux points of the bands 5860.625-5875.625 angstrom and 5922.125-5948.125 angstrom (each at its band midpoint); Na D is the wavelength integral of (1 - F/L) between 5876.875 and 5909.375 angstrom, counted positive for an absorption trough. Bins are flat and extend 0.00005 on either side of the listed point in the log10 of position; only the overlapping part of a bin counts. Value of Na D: 4.1 angstrom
